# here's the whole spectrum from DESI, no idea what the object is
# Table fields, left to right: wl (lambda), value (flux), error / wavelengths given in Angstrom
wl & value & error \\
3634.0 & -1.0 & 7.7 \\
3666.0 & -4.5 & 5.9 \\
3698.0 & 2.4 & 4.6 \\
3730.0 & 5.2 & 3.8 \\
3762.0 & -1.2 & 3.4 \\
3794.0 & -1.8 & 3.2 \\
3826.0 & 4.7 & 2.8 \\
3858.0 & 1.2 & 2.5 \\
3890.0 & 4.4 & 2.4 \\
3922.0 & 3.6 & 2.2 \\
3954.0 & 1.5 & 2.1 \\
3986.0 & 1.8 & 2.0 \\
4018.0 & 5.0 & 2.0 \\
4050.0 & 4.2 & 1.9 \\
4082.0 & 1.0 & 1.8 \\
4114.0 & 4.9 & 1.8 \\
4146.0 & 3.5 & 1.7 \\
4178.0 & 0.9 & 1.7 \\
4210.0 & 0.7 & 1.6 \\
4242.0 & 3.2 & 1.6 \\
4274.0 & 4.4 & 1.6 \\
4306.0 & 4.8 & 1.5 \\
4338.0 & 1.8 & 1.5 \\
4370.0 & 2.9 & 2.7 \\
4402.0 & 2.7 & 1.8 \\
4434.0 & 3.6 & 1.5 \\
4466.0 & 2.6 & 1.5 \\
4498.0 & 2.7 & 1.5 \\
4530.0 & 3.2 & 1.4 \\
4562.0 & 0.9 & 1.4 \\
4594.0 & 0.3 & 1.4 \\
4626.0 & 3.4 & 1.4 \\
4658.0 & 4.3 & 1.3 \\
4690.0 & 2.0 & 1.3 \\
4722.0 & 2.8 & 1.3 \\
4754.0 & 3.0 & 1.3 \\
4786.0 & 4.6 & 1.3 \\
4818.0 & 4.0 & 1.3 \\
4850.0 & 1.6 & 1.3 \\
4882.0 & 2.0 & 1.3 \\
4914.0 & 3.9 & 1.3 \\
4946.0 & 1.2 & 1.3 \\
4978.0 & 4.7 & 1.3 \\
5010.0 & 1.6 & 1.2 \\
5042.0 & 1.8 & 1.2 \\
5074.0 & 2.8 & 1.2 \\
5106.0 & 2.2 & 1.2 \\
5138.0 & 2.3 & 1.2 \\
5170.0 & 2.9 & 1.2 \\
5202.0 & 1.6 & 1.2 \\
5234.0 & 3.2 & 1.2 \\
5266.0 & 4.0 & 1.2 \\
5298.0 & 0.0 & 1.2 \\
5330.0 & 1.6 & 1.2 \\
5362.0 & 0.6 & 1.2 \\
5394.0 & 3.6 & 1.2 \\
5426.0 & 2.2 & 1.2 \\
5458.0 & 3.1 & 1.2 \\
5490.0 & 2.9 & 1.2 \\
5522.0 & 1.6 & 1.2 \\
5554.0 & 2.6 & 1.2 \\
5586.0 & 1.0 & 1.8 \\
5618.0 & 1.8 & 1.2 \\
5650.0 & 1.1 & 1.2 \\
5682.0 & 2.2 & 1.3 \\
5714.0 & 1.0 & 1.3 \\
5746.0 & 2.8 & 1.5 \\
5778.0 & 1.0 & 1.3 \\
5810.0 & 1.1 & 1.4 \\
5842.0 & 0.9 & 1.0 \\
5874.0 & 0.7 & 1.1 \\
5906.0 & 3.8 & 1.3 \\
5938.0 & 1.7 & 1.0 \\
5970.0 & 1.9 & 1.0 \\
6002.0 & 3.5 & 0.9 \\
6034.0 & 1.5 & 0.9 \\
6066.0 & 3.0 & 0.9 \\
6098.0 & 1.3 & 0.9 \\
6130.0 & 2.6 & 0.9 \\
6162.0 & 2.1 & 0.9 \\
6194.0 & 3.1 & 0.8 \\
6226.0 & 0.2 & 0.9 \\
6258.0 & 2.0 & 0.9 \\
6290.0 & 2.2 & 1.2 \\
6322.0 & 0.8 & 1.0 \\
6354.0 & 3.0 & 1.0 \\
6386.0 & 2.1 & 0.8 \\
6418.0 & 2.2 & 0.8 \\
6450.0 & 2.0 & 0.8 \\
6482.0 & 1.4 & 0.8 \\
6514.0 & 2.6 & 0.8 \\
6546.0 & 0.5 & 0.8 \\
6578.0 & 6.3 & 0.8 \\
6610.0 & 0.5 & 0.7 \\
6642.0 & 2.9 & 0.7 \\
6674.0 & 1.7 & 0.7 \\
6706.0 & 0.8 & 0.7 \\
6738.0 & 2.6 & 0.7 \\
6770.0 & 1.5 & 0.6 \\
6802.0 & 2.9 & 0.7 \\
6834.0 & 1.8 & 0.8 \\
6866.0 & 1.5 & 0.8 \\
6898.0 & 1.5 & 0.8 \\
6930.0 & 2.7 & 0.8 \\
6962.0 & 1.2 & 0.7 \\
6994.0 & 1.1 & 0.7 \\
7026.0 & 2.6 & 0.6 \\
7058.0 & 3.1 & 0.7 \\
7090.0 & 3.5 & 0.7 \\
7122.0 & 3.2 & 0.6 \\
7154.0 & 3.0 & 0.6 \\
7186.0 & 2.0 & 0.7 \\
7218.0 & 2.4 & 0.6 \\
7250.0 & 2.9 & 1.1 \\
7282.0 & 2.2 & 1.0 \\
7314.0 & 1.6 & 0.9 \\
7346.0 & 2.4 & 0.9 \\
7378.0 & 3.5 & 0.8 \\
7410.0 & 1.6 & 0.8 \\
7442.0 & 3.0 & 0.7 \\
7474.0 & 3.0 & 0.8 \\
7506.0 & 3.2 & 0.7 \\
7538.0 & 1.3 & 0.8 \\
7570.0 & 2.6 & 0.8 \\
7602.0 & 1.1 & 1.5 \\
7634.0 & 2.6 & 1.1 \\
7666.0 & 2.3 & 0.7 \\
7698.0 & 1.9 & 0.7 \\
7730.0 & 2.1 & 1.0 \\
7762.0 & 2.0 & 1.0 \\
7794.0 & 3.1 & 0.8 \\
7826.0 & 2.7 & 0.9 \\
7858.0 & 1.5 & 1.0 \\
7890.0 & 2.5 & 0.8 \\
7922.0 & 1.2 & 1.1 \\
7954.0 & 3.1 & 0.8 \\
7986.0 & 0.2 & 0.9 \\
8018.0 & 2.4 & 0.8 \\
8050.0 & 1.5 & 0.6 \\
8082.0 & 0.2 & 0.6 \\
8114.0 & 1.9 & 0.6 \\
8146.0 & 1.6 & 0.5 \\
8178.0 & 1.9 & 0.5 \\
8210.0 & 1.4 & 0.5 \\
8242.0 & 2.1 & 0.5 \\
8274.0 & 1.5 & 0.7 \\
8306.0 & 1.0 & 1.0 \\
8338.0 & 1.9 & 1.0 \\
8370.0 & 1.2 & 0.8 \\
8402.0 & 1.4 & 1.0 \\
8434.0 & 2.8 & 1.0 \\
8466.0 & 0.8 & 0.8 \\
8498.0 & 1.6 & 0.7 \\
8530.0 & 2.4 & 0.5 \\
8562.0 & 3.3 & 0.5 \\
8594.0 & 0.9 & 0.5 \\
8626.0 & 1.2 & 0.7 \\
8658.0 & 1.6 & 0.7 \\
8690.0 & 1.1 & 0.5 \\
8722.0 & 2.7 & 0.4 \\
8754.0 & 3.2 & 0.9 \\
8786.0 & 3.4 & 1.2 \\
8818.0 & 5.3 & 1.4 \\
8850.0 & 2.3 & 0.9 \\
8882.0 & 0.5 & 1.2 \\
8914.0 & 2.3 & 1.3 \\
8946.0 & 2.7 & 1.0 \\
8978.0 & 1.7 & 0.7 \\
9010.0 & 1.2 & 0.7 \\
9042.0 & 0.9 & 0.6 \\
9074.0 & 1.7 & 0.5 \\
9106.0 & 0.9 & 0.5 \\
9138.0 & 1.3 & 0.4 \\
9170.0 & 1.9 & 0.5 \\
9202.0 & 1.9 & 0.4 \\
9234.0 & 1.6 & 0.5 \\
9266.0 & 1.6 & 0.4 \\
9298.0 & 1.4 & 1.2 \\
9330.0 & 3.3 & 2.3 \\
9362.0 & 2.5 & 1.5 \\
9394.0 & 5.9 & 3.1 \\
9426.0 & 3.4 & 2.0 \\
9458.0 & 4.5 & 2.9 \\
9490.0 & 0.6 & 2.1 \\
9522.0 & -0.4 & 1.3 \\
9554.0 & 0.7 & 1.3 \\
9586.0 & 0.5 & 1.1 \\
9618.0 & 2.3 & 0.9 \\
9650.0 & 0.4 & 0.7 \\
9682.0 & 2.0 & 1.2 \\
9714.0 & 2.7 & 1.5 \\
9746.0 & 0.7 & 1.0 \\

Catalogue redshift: 0.76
